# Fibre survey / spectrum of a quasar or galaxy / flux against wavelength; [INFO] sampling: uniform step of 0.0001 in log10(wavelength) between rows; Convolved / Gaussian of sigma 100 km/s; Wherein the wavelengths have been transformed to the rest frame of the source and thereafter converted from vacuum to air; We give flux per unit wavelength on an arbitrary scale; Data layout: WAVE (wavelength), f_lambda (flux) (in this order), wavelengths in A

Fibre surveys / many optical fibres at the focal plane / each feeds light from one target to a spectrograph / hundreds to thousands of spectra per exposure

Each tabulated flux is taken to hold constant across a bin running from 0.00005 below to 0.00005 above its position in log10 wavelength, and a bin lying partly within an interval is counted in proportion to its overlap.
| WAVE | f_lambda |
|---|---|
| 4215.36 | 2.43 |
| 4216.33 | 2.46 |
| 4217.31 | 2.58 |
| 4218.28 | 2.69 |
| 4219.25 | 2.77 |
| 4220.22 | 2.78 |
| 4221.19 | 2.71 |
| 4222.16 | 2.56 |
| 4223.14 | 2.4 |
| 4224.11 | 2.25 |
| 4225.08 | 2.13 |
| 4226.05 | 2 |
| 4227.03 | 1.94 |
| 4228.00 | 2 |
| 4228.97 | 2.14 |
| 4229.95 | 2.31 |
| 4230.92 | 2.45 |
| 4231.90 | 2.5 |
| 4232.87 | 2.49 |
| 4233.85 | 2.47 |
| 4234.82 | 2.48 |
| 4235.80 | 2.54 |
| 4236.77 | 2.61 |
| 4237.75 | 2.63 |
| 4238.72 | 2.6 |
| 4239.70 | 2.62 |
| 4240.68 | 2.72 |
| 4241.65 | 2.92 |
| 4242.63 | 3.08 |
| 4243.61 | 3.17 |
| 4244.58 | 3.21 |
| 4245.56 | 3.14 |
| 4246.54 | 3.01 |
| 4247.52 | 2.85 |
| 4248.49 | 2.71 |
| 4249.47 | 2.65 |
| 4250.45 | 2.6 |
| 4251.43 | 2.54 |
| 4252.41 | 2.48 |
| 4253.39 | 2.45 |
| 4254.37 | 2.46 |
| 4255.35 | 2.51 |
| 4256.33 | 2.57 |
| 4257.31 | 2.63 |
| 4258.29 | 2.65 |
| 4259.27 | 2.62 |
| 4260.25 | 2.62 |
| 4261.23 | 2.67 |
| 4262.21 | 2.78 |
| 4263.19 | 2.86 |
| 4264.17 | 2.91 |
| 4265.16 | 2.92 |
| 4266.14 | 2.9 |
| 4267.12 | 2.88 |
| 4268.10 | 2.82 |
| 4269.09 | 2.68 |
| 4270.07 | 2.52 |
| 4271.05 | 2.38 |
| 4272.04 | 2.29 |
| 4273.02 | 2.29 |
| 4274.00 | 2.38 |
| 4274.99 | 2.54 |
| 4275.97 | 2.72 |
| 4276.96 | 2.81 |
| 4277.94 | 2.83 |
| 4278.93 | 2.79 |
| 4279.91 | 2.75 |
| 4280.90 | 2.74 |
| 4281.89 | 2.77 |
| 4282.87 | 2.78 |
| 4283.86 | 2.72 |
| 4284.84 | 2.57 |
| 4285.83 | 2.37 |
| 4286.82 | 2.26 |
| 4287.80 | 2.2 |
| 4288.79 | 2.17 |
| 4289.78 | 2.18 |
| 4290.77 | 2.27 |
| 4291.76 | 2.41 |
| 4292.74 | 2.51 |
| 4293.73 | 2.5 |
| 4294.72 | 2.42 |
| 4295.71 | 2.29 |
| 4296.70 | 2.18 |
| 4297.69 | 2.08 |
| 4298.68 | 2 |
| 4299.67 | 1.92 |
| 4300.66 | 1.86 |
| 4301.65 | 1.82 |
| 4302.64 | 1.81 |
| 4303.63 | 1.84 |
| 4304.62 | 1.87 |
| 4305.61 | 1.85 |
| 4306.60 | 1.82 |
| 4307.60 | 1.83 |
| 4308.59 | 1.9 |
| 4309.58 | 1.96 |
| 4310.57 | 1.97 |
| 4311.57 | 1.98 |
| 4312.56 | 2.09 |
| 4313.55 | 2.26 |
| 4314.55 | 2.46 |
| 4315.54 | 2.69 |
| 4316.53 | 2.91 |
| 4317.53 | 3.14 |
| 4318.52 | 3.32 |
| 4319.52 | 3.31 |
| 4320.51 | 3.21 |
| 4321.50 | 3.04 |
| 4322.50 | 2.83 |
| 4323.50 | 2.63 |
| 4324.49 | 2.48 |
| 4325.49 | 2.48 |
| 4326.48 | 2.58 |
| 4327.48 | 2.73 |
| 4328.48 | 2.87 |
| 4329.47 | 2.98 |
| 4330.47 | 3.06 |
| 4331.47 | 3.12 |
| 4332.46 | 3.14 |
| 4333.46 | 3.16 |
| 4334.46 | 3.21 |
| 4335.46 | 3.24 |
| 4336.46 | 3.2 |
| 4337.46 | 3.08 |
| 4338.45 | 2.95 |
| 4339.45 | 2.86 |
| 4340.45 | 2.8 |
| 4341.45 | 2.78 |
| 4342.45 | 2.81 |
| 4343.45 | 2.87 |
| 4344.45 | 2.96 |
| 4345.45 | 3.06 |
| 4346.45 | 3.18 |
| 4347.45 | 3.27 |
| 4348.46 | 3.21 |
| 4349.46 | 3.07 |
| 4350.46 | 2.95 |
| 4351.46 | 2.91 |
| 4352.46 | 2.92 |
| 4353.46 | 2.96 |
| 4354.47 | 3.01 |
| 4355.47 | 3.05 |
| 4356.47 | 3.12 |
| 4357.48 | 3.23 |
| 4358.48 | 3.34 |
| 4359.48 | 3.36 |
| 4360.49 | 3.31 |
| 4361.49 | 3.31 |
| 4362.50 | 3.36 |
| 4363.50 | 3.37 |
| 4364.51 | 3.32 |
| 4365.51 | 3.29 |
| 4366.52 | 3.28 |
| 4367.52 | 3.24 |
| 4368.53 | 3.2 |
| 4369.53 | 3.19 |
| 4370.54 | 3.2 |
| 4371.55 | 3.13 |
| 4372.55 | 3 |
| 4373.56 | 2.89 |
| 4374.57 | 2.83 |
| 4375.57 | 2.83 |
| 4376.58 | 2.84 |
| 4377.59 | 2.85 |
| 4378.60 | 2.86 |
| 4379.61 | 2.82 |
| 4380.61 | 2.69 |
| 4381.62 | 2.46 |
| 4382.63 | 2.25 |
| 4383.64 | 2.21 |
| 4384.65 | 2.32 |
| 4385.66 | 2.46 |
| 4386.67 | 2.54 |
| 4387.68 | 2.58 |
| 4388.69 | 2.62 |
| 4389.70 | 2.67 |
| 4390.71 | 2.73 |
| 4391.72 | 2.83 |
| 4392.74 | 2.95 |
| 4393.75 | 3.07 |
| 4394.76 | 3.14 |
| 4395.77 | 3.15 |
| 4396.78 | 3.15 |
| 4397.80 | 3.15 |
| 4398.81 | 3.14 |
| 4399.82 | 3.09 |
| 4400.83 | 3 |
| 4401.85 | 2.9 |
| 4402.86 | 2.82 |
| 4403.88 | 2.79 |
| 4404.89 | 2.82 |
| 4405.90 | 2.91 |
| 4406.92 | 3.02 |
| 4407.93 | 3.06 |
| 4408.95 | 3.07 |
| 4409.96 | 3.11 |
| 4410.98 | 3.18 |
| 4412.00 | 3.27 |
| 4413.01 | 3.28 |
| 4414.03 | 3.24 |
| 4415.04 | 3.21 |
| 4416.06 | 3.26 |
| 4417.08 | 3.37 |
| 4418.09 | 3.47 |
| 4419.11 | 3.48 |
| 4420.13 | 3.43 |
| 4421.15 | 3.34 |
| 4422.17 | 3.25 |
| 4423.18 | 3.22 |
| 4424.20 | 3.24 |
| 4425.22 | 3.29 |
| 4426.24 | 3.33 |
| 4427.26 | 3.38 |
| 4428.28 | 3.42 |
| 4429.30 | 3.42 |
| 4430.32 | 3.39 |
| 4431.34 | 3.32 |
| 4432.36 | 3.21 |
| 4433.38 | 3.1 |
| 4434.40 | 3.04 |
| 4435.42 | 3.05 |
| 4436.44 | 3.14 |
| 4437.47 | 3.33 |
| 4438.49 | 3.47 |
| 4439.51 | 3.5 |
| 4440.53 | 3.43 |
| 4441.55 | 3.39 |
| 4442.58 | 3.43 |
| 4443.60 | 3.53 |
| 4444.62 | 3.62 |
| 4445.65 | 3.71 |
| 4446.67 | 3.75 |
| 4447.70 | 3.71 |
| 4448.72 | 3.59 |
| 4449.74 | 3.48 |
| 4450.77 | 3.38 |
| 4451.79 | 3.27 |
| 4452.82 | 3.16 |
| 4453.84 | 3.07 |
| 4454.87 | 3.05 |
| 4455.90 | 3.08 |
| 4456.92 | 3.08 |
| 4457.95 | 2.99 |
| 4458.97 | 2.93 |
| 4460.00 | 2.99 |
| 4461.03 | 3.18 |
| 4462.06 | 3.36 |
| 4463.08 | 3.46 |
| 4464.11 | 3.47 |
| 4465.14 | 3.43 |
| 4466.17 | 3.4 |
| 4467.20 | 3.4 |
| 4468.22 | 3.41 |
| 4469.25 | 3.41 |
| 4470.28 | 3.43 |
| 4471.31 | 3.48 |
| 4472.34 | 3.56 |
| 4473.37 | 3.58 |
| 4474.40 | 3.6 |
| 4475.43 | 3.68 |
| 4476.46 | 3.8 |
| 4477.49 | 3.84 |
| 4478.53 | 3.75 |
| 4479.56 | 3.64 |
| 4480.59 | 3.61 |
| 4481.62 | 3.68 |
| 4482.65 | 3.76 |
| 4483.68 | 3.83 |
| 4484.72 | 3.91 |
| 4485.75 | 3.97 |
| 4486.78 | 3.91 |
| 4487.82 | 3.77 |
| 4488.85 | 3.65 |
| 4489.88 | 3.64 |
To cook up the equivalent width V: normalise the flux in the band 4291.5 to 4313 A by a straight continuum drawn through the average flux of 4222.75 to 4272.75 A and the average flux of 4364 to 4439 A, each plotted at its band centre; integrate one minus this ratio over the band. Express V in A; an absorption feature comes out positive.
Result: 5.6 A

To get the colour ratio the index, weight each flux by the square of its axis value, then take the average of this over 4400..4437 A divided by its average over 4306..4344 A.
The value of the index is 1.22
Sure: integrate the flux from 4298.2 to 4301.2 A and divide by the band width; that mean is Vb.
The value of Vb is 1.92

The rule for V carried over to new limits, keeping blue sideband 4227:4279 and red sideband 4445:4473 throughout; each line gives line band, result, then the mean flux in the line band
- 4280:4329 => 7.46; 2.39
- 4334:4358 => -0.57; 3.03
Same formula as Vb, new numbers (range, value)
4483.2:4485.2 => 3.86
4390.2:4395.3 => 2.94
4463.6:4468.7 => 3.42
